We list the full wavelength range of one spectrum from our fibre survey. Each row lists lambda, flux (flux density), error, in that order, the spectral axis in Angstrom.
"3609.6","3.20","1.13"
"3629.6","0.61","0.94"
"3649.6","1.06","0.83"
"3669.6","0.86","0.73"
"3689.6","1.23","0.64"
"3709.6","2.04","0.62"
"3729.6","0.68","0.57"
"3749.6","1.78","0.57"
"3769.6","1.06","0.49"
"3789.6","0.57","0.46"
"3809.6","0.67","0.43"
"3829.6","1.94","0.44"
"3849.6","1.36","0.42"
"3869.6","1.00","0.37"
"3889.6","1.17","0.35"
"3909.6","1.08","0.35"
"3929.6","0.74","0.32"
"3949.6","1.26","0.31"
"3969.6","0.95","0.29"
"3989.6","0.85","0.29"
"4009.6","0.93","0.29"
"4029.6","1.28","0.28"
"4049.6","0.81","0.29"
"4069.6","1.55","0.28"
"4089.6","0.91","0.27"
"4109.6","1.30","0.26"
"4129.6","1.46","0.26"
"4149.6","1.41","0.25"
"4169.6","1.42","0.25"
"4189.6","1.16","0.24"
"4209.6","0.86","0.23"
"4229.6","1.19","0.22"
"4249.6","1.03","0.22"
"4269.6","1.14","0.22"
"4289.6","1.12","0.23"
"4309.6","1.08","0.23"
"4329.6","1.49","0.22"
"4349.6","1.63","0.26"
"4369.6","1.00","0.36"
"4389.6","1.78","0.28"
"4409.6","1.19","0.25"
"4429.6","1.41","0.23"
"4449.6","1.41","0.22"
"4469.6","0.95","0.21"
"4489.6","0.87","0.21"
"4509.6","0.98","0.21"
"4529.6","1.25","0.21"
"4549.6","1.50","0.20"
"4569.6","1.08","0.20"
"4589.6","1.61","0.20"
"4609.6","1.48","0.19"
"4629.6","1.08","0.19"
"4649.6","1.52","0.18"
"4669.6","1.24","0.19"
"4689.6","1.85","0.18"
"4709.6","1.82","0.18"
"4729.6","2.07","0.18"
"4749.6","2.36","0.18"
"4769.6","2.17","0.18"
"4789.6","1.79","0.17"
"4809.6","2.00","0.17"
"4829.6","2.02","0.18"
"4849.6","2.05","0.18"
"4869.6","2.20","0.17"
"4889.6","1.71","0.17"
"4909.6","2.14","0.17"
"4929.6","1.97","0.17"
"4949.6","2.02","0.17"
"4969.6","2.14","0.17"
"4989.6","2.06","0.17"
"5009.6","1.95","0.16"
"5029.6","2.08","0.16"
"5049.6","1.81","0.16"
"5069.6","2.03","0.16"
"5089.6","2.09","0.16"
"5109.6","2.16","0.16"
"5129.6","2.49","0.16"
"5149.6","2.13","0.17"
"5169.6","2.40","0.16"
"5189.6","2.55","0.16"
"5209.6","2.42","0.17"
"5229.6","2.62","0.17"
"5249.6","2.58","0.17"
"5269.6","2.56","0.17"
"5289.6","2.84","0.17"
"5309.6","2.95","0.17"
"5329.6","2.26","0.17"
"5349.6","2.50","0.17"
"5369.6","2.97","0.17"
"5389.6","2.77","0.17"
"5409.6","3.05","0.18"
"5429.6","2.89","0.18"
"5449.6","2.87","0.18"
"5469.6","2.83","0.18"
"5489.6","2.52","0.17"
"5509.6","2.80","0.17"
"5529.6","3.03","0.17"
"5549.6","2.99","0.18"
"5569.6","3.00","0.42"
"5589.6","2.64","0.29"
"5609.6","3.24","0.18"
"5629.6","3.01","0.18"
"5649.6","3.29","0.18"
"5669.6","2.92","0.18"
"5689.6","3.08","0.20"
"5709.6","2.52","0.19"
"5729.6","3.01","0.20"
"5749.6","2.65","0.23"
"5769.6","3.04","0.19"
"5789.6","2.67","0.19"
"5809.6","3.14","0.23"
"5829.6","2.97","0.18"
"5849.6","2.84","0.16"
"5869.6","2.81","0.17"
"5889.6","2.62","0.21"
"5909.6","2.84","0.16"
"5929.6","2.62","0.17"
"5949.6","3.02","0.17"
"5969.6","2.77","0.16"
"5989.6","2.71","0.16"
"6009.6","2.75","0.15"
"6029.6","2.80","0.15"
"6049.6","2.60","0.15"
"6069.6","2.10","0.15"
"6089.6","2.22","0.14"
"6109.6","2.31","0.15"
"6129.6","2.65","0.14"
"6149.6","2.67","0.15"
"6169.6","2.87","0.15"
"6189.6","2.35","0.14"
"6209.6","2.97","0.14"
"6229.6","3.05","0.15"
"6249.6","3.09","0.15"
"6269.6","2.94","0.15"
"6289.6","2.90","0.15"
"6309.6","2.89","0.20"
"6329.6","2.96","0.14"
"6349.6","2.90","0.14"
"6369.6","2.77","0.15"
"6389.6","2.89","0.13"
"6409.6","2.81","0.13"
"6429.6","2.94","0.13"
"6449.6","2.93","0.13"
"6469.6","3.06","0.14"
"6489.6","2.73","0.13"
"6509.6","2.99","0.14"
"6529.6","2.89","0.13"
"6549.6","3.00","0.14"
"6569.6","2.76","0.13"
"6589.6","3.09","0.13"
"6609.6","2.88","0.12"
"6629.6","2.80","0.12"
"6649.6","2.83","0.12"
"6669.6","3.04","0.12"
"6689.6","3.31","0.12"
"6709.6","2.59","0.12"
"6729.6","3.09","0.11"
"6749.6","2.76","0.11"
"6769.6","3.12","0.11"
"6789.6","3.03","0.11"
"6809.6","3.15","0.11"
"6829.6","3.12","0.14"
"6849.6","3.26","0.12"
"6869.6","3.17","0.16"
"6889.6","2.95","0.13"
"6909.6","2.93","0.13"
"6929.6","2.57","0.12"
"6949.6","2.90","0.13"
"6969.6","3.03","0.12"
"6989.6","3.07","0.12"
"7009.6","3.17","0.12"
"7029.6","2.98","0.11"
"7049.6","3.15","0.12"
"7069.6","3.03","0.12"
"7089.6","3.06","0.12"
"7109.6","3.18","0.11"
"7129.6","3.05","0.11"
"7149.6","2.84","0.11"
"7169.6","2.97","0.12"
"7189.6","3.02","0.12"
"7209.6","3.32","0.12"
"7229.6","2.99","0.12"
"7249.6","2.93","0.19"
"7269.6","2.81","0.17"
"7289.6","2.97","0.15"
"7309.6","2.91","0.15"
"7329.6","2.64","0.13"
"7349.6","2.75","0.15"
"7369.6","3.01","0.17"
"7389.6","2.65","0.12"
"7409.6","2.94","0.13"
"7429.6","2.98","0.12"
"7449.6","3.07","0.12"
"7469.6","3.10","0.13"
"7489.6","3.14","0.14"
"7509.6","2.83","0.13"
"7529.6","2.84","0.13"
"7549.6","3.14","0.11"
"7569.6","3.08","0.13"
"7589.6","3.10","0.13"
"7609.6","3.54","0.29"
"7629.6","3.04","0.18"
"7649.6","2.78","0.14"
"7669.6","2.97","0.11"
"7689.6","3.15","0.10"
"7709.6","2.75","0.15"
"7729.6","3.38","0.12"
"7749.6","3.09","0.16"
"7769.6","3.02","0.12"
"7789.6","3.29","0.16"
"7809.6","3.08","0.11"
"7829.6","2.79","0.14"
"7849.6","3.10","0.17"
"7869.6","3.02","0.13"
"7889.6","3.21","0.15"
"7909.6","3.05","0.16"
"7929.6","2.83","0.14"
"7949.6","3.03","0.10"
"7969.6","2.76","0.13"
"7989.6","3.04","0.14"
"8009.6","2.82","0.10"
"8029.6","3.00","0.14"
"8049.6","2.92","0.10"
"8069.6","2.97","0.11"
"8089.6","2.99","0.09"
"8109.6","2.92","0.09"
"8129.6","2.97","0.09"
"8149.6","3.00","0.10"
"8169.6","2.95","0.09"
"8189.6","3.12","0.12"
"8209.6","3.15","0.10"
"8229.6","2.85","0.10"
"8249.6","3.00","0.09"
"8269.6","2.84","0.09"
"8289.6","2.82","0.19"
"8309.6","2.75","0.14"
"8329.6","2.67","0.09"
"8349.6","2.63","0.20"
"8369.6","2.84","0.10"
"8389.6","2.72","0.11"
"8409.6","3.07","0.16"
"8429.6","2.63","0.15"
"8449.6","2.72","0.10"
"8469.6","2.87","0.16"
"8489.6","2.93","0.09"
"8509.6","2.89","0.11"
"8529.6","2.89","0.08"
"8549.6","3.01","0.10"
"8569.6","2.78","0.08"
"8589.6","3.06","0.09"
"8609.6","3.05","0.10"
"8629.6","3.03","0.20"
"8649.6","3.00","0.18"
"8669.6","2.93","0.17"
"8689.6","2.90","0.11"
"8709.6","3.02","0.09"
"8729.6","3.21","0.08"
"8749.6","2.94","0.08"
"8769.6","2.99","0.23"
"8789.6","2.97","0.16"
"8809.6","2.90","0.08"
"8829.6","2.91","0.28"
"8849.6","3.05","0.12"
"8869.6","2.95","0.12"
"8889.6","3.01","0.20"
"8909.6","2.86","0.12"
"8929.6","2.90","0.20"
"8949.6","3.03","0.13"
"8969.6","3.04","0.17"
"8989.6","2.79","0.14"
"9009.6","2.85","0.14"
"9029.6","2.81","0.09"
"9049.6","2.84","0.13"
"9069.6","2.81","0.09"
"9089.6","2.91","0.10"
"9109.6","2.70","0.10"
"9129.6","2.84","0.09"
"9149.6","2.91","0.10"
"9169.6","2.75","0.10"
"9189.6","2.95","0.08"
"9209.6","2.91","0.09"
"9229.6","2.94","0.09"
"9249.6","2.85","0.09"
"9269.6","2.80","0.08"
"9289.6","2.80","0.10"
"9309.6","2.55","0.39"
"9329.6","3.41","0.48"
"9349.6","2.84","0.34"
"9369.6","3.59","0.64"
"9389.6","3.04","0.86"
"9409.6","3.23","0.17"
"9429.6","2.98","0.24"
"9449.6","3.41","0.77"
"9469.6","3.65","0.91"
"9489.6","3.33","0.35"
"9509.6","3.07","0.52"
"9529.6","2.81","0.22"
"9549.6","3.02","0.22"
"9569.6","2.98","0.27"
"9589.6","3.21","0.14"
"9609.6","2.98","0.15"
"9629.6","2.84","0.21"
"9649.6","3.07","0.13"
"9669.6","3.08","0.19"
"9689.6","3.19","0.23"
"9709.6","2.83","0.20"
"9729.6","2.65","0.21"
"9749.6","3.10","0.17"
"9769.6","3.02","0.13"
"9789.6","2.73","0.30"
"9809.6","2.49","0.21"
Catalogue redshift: 0.175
